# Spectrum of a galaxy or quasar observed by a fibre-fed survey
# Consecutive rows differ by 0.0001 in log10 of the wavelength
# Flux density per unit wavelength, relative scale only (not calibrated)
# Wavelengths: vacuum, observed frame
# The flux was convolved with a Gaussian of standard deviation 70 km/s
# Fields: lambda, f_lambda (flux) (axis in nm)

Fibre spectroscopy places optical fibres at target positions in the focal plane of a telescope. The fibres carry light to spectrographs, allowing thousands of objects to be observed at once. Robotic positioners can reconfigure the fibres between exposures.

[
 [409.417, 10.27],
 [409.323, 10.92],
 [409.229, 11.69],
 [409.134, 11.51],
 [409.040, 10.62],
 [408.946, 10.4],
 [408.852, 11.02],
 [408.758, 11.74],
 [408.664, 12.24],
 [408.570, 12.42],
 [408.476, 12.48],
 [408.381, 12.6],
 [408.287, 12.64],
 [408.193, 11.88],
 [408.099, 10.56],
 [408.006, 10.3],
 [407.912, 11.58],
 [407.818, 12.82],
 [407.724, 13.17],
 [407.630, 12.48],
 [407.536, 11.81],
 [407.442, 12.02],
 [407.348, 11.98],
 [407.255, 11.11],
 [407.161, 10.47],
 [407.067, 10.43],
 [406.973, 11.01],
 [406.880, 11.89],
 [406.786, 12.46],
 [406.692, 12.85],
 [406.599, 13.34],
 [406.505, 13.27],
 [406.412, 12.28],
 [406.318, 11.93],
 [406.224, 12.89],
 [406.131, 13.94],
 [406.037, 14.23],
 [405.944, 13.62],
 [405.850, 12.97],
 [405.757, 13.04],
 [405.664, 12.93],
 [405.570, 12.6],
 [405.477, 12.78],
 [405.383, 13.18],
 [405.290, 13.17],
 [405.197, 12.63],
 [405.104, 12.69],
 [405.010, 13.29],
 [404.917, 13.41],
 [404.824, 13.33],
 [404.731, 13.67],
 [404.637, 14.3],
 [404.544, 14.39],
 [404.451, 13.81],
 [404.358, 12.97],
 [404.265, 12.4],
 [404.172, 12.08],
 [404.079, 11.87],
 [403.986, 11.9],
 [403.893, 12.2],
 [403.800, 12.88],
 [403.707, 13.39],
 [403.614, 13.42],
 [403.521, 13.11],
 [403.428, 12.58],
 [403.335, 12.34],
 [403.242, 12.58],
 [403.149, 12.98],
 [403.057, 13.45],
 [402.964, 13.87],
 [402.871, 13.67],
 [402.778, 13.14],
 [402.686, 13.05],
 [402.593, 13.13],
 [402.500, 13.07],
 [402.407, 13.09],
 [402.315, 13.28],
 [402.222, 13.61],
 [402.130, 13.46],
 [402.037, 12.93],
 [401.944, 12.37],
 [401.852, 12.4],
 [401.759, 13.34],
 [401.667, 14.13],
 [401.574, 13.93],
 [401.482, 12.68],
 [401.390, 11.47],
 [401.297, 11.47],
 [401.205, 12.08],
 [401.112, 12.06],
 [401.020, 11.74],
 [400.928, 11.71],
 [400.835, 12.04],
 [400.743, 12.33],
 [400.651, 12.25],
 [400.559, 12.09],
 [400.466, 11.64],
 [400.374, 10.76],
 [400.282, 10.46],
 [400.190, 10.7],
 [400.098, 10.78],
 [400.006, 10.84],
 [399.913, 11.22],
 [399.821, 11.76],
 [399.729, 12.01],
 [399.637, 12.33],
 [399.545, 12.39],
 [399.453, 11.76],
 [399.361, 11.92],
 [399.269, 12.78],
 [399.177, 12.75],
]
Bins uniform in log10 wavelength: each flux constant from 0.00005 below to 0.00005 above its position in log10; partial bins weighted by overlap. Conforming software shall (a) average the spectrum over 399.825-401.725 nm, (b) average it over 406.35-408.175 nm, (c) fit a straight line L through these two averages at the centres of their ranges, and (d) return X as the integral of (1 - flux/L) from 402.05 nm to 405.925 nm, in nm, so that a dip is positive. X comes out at -0.396 nm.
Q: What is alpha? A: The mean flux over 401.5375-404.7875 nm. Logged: 13.1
